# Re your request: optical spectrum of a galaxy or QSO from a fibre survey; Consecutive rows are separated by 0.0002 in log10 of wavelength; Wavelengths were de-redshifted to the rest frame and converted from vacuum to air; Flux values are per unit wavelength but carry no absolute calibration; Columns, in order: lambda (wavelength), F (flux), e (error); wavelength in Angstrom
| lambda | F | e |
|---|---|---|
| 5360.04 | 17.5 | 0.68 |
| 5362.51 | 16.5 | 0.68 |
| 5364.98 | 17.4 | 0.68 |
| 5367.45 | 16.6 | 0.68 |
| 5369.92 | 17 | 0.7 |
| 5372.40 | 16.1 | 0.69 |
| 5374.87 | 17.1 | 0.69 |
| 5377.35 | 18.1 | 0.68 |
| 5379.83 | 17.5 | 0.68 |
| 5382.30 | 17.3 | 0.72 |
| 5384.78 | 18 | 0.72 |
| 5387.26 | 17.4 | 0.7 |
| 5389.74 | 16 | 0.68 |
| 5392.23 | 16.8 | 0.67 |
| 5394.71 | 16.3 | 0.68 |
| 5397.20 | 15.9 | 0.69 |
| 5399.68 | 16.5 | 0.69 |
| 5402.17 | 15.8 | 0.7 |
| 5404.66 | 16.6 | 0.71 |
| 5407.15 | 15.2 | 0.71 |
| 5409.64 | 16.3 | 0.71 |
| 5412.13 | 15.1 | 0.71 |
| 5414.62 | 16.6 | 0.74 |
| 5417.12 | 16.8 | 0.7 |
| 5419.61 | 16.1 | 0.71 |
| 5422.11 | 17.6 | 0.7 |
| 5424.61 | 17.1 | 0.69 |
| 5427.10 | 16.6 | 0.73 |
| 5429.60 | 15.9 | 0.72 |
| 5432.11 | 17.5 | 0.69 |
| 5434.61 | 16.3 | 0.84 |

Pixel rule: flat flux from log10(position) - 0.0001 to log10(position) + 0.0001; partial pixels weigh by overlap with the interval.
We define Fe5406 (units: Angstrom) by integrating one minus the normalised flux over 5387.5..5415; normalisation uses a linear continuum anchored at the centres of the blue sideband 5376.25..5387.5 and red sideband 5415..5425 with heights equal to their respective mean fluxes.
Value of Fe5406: 1.8 Angstrom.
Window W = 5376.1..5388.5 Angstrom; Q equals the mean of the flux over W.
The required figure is 17.7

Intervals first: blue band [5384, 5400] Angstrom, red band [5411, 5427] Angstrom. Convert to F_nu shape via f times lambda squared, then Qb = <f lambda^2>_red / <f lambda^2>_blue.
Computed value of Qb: 1.0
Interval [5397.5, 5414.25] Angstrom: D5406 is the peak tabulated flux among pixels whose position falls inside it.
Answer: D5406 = 16.6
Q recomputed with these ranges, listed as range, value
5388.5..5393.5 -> 16.4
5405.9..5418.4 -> 16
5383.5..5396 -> 16.9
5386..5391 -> 16.7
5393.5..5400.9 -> 16.2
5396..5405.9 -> 16.2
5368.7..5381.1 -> 17.2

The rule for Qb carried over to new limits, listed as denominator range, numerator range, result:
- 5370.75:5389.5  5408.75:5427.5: 0.97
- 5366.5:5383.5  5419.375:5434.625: 1.00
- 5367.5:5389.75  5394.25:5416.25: 0.94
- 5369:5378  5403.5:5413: 0.94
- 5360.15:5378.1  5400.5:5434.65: 0.98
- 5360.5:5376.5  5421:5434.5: 1.02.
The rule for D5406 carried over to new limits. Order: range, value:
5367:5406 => 18.1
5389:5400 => 16.8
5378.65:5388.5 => 18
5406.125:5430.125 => 17.6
